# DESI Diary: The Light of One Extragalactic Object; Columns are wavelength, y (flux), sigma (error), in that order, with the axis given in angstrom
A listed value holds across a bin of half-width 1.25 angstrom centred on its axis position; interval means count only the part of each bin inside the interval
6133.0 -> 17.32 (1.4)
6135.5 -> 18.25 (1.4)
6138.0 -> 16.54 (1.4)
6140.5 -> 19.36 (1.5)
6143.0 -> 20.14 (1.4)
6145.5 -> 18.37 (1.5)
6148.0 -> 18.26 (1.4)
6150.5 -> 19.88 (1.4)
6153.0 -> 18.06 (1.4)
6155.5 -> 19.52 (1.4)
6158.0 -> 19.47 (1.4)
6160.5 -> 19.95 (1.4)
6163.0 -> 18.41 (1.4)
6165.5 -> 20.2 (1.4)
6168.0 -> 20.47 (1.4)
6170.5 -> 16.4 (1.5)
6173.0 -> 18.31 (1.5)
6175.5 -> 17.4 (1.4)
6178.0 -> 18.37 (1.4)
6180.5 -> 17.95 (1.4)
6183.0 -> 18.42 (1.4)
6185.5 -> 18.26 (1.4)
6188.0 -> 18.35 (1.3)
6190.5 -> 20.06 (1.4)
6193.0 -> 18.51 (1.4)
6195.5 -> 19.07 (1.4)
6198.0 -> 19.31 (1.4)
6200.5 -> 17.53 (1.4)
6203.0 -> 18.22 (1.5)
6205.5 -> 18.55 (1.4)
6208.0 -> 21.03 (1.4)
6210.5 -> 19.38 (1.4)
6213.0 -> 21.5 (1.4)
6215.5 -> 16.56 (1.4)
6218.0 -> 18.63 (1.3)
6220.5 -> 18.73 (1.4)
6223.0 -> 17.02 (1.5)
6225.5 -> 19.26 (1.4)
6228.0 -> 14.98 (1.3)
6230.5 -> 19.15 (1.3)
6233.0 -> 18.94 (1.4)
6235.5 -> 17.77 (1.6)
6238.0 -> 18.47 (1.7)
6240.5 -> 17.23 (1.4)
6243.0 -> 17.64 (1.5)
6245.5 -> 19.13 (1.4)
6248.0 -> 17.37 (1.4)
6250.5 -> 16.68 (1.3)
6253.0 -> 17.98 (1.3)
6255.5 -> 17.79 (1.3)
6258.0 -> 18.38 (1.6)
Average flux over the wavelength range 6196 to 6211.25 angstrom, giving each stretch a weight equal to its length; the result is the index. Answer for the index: 19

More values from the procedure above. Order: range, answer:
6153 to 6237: 18.6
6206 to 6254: 18.3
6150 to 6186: 18.7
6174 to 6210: 18.7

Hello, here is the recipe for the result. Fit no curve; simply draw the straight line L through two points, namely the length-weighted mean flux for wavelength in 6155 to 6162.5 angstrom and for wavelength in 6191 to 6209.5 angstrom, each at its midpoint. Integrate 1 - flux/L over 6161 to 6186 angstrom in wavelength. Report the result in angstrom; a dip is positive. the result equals 1.1 angstrom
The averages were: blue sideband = 19.5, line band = 18.5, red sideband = 18.9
